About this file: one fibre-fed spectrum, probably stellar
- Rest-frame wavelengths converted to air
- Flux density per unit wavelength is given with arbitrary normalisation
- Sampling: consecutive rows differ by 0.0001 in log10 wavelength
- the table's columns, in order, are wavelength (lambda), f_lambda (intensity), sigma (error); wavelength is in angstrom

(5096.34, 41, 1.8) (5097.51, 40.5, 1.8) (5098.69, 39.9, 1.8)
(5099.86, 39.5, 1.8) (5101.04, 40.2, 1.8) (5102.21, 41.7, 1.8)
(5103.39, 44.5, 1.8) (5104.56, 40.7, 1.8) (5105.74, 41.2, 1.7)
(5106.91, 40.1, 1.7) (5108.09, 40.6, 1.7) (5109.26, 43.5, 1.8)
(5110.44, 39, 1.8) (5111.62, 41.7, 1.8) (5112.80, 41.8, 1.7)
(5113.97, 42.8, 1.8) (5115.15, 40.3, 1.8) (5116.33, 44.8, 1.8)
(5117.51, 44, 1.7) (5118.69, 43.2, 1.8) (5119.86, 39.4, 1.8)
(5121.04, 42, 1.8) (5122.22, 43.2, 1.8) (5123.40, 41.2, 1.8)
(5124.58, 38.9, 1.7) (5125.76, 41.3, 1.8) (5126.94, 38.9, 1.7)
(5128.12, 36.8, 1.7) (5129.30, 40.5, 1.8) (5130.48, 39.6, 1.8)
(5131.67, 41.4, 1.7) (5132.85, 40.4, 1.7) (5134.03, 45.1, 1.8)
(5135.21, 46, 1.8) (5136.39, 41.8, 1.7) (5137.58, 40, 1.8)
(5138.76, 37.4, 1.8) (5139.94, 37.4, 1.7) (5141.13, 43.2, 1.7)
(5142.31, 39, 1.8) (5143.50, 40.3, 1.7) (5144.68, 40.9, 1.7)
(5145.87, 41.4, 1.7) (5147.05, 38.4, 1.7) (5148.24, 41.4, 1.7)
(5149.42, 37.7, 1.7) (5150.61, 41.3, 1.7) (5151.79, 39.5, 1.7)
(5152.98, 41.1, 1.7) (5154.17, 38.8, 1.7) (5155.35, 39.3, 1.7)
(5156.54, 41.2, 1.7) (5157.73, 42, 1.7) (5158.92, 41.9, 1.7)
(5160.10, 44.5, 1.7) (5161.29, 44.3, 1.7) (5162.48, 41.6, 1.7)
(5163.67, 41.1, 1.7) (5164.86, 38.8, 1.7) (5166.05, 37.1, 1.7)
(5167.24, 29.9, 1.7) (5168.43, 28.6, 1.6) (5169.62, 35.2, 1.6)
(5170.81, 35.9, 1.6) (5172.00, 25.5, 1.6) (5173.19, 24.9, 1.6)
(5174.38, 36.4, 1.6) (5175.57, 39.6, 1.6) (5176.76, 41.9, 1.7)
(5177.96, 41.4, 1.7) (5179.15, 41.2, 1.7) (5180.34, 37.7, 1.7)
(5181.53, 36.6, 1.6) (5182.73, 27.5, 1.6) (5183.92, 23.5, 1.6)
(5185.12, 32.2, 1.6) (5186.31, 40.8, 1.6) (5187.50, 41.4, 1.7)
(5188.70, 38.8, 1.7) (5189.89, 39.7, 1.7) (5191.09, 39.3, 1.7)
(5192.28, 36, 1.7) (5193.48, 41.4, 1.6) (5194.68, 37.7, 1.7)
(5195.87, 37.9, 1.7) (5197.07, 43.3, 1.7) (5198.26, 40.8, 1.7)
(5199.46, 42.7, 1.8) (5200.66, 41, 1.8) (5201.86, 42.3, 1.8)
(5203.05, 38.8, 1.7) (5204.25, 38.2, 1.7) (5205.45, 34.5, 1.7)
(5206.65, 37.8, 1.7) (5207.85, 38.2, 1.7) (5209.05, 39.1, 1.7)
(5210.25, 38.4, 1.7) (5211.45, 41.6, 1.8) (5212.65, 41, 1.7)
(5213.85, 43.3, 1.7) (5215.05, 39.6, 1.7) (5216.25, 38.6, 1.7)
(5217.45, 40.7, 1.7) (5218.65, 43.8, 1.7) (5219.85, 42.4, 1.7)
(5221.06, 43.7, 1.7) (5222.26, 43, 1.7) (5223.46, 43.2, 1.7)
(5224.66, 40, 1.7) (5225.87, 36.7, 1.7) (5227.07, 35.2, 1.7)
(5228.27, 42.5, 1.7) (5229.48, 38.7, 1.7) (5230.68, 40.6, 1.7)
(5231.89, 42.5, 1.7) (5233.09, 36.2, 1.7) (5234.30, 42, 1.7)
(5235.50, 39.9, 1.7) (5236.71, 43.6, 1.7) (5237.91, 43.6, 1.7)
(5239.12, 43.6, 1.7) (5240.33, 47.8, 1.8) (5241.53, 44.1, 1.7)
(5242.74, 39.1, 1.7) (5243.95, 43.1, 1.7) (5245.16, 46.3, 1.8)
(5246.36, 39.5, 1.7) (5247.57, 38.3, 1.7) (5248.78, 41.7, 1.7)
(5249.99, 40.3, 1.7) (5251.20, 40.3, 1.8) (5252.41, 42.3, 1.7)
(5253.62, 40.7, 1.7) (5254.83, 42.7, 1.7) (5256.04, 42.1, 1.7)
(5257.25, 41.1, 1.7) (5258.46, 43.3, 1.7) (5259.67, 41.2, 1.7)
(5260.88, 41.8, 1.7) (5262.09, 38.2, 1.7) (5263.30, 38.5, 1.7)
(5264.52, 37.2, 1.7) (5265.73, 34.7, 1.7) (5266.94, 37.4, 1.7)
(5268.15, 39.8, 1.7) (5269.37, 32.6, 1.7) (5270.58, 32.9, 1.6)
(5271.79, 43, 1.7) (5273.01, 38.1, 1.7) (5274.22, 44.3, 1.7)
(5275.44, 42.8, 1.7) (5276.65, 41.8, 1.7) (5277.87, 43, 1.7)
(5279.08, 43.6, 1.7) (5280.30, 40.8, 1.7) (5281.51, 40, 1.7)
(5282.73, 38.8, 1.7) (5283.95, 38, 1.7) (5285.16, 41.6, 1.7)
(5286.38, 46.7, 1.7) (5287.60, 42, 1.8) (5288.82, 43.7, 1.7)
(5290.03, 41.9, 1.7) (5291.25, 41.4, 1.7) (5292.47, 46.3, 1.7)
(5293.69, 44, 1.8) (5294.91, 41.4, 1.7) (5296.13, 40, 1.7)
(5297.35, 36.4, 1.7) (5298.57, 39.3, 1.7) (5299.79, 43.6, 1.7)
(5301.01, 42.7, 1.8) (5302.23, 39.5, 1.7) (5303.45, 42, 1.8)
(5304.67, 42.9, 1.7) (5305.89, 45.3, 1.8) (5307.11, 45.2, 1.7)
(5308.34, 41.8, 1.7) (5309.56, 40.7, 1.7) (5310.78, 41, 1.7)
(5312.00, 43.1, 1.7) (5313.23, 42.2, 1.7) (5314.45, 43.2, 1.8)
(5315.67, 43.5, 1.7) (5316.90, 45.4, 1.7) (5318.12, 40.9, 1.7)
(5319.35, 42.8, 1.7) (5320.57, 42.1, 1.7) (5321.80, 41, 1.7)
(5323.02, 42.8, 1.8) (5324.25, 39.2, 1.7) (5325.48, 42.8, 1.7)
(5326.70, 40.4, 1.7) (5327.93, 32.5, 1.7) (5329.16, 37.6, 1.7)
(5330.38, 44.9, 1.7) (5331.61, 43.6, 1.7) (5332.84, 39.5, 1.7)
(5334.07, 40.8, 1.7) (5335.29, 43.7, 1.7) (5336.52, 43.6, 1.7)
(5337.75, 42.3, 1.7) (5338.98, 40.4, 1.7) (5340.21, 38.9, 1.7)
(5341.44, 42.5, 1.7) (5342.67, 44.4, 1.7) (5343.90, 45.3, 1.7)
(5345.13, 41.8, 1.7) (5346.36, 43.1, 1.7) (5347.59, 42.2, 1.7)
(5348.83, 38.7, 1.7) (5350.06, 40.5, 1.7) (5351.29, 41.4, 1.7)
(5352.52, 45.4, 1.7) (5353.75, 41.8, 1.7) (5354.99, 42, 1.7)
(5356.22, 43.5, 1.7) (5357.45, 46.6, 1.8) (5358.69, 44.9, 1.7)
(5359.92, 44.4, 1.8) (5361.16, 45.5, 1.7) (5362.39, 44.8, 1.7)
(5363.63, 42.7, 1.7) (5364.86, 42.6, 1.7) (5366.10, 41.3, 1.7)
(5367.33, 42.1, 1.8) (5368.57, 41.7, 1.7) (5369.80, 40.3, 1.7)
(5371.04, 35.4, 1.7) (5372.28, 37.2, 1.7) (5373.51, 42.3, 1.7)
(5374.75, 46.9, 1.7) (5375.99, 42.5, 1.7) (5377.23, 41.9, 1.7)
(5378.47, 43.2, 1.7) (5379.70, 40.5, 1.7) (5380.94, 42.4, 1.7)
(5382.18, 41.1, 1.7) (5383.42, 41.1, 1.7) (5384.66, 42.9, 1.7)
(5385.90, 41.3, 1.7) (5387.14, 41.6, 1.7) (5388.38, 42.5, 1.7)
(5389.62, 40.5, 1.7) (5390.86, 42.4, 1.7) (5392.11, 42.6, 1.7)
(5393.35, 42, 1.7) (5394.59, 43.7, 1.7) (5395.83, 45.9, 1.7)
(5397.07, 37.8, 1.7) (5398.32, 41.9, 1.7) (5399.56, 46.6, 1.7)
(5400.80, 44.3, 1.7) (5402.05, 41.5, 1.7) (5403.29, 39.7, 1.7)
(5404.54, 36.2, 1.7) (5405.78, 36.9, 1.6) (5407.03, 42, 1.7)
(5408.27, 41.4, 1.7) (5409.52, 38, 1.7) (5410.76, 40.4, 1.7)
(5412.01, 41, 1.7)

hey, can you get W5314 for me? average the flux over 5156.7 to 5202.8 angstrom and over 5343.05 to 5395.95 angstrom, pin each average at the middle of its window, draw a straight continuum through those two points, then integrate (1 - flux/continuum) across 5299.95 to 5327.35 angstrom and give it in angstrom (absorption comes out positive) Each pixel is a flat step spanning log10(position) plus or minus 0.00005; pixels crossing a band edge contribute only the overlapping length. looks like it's -0.9 angstrom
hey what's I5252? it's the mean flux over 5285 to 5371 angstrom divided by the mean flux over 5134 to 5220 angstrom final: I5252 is 1.09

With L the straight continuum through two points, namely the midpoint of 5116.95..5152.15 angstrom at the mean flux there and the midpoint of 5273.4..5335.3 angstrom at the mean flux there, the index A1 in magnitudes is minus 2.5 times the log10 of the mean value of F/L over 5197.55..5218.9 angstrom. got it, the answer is 0.03 mag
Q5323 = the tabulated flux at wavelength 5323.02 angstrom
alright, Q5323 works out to 42.8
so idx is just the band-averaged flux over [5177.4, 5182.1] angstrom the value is 39.3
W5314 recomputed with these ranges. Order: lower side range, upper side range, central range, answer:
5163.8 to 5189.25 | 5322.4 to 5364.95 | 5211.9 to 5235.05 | -2.3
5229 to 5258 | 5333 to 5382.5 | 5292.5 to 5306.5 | 0.1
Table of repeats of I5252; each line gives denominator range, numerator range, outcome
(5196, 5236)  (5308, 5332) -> 1.03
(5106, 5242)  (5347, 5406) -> 1.06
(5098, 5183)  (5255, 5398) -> 1.05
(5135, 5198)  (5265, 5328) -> 1.08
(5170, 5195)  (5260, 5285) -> 1.09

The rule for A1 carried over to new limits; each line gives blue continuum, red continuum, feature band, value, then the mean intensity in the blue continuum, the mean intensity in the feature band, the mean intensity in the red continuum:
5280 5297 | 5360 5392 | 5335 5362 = -0.025 mag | 41.8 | 42.9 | 41.9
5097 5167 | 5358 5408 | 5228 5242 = -0.019 mag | 40.9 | 42.1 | 41.9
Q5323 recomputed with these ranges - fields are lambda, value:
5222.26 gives 43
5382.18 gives 41.1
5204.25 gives 38.2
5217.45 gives 40.7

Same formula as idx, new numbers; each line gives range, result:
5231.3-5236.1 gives 40.2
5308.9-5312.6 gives 41.7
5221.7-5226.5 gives 40.7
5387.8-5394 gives 42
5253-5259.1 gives 42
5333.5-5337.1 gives 42.8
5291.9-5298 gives 41.6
